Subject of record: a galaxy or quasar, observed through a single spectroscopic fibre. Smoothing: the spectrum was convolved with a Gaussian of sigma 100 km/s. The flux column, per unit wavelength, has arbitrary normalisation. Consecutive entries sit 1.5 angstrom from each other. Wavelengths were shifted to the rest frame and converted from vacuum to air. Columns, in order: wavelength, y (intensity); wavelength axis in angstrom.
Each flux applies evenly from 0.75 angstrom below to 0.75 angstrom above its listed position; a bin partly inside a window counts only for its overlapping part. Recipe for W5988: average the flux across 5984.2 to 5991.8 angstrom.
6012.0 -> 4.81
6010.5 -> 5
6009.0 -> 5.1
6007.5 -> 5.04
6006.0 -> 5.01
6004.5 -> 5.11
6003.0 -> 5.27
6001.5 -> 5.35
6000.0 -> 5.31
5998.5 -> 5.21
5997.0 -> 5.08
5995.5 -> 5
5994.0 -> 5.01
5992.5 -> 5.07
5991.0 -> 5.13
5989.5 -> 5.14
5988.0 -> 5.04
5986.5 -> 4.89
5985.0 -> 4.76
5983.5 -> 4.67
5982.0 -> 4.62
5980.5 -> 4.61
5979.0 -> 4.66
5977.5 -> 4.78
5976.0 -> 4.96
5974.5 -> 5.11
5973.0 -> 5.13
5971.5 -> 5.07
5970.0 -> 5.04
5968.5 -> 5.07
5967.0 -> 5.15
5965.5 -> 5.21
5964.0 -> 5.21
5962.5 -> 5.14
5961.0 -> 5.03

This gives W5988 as 4.99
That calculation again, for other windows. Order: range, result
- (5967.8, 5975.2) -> 5.08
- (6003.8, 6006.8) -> 5.06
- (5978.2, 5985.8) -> 4.67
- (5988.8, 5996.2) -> 5.07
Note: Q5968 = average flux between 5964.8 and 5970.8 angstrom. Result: 5.12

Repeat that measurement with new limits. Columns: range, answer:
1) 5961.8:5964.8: 5.18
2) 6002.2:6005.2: 5.19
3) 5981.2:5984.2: 4.64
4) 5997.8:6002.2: 5.29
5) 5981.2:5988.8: 4.8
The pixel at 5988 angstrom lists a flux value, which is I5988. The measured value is 5.04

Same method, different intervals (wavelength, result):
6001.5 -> 5.35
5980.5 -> 4.61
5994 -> 5.01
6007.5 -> 5.04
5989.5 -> 5.14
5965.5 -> 5.21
